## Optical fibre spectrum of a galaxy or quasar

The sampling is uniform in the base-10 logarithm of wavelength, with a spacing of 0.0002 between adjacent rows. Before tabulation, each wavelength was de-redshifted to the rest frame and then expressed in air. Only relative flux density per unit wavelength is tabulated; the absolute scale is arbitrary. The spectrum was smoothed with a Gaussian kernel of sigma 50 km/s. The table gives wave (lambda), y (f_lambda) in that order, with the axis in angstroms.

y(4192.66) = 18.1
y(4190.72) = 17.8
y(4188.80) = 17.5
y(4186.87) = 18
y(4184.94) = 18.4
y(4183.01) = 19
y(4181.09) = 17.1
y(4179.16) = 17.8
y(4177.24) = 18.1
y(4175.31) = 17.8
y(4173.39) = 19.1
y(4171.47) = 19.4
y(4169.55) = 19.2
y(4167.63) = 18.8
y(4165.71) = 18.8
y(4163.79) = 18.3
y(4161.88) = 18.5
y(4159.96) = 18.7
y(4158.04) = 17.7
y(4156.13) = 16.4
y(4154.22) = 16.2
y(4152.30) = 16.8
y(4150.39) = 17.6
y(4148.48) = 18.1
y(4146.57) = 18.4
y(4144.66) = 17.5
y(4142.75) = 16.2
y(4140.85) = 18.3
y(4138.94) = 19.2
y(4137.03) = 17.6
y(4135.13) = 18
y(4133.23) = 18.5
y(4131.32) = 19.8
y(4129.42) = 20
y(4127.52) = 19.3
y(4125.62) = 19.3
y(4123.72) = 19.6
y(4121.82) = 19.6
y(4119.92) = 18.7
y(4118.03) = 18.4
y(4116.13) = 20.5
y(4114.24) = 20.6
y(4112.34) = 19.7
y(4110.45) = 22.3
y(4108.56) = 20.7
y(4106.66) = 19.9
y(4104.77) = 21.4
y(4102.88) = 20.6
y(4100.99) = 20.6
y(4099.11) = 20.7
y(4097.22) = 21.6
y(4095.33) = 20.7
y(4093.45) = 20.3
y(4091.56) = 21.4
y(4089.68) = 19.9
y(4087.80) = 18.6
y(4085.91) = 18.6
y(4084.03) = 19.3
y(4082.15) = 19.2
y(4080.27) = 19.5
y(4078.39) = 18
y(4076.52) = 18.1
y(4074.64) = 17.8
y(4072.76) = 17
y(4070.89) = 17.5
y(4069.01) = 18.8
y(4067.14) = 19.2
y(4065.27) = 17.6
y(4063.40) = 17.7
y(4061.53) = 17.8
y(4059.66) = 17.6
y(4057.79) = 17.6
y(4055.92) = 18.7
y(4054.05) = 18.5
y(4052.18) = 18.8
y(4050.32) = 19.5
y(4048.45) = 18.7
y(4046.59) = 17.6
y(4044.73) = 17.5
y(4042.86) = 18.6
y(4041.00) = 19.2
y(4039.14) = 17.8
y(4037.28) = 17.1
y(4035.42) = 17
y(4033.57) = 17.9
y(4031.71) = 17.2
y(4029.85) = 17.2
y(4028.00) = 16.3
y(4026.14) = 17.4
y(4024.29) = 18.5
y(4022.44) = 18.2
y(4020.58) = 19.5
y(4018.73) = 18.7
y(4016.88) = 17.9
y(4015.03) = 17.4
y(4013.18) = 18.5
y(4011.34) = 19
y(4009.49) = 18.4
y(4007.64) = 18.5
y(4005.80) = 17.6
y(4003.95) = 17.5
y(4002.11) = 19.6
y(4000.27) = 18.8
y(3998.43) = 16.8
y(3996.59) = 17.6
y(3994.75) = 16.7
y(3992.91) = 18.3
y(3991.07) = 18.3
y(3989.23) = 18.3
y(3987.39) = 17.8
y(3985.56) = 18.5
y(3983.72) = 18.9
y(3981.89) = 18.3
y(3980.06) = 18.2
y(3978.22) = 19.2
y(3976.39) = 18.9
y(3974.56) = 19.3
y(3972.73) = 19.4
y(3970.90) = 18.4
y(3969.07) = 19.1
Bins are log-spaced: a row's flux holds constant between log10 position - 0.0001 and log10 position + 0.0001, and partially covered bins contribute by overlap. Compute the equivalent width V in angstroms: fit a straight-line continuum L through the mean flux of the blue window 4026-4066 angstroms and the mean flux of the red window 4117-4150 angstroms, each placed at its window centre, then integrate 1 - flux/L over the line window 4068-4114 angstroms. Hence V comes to -3.60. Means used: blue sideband 17.9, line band 19.7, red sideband 18.6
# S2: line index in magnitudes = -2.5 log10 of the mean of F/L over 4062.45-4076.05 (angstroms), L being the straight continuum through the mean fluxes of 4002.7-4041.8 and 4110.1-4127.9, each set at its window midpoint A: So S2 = 0.05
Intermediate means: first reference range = 18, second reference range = 19.7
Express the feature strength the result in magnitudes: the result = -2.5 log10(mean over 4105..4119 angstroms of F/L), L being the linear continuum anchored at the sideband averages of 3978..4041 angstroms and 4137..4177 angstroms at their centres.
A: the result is -0.13 mag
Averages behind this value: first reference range 18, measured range 20.4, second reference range 18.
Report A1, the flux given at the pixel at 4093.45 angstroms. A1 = 20.3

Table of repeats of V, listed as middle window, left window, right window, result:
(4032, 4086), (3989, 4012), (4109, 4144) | 1.20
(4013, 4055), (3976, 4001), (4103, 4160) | 0.79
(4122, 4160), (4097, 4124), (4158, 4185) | 2.40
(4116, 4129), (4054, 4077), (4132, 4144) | -0.94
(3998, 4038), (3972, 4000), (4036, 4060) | 0.65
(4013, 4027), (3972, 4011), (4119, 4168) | 0.05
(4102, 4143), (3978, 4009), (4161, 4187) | -2.55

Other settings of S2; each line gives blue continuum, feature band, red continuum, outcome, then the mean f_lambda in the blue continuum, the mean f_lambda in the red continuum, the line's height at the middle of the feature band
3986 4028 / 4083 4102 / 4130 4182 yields -0.12 mag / 18.1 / 18.1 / 18.1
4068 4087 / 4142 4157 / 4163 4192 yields 0.07 mag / 18.4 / 18.3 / 18.3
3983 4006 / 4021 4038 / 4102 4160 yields 0.05 mag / 18.1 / 18.9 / 18.3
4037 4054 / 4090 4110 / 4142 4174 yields -0.15 mag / 18.4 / 18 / 18.2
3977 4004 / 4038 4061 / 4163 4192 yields 0.00 mag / 18.2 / 18.3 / 18.3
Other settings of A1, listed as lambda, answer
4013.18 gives 18.5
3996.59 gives 17.6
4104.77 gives 21.4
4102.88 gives 20.6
